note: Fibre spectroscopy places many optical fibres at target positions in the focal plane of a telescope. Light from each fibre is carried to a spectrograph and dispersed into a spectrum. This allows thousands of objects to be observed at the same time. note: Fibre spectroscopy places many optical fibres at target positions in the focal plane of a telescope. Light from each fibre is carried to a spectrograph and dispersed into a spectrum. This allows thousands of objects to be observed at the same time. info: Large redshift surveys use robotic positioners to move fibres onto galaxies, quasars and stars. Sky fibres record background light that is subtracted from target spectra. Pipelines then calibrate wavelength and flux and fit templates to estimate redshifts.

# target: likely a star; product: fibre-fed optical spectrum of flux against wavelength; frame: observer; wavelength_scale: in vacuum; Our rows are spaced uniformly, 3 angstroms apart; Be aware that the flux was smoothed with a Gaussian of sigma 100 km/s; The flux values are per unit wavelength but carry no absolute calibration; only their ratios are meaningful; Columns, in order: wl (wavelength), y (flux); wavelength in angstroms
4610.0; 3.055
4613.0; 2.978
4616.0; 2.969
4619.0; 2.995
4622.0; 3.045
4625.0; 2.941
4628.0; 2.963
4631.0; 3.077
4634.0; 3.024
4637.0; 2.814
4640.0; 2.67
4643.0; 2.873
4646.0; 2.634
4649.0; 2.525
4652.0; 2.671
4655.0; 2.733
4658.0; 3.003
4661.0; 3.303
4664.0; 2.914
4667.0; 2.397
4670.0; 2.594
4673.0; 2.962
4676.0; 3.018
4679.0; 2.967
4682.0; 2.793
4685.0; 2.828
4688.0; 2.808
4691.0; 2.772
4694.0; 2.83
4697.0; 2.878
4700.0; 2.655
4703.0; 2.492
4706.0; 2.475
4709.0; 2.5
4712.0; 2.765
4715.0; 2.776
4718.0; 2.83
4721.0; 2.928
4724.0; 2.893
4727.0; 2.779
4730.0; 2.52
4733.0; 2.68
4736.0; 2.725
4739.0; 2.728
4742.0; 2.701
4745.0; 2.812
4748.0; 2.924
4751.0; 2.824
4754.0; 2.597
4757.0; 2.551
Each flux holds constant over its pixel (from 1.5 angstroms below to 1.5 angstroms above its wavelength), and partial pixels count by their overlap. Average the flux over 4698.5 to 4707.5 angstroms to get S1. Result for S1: 2.54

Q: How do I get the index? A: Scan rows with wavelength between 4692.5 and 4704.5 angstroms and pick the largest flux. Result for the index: 2.878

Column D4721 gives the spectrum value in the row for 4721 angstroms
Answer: 2.928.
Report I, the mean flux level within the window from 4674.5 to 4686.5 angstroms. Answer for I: 2.9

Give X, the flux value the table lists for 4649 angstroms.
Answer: 2.525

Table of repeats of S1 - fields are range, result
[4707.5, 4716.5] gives 2.68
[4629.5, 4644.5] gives 2.89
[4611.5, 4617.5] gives 2.97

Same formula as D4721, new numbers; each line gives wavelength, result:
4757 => 2.551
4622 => 3.045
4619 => 2.995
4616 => 2.969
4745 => 2.812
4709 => 2.5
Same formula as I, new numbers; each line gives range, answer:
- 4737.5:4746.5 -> 2.75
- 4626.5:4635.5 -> 3.02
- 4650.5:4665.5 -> 2.92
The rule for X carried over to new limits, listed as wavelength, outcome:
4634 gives 3.024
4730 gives 2.52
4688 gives 2.808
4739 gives 2.728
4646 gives 2.634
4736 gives 2.725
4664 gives 2.914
